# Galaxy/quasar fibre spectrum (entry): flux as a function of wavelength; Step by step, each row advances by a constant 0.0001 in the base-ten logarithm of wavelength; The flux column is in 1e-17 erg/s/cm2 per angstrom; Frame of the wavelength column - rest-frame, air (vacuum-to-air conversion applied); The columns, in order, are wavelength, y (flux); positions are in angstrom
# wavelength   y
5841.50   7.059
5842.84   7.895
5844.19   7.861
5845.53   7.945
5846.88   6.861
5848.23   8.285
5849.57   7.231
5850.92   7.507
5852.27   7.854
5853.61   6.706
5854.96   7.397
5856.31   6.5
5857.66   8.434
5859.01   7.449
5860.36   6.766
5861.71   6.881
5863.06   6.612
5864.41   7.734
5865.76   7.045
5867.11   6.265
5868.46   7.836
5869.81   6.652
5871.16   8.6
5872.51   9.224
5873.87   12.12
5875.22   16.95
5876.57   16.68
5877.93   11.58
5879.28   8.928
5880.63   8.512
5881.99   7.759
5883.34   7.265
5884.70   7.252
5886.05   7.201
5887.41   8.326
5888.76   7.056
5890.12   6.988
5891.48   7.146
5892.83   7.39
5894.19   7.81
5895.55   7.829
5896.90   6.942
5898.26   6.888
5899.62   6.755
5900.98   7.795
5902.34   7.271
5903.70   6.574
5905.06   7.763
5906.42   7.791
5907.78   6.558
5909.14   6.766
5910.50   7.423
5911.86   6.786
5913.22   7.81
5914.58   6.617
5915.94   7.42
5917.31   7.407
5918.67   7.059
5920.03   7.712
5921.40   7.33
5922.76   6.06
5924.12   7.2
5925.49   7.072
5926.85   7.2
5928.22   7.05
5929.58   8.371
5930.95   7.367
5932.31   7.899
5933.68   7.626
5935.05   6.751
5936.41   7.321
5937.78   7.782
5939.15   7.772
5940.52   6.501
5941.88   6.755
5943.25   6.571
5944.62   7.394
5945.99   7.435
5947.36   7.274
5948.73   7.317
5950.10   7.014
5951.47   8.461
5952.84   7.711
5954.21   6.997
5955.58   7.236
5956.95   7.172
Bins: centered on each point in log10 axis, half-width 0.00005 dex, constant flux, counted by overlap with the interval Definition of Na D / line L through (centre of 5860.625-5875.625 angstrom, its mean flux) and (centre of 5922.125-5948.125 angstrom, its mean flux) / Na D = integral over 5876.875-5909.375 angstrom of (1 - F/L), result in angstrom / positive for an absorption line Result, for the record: 1.4 angstrom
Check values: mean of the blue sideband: 8.52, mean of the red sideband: 7.23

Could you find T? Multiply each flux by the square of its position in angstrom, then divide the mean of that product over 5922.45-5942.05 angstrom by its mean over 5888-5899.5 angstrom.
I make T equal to 1.0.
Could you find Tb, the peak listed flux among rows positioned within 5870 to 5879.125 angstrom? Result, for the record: 16.95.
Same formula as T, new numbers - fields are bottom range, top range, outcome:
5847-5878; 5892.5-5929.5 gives 0.86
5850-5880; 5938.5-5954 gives 0.86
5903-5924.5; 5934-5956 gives 1.03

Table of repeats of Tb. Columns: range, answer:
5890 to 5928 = 7.829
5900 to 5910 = 7.795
